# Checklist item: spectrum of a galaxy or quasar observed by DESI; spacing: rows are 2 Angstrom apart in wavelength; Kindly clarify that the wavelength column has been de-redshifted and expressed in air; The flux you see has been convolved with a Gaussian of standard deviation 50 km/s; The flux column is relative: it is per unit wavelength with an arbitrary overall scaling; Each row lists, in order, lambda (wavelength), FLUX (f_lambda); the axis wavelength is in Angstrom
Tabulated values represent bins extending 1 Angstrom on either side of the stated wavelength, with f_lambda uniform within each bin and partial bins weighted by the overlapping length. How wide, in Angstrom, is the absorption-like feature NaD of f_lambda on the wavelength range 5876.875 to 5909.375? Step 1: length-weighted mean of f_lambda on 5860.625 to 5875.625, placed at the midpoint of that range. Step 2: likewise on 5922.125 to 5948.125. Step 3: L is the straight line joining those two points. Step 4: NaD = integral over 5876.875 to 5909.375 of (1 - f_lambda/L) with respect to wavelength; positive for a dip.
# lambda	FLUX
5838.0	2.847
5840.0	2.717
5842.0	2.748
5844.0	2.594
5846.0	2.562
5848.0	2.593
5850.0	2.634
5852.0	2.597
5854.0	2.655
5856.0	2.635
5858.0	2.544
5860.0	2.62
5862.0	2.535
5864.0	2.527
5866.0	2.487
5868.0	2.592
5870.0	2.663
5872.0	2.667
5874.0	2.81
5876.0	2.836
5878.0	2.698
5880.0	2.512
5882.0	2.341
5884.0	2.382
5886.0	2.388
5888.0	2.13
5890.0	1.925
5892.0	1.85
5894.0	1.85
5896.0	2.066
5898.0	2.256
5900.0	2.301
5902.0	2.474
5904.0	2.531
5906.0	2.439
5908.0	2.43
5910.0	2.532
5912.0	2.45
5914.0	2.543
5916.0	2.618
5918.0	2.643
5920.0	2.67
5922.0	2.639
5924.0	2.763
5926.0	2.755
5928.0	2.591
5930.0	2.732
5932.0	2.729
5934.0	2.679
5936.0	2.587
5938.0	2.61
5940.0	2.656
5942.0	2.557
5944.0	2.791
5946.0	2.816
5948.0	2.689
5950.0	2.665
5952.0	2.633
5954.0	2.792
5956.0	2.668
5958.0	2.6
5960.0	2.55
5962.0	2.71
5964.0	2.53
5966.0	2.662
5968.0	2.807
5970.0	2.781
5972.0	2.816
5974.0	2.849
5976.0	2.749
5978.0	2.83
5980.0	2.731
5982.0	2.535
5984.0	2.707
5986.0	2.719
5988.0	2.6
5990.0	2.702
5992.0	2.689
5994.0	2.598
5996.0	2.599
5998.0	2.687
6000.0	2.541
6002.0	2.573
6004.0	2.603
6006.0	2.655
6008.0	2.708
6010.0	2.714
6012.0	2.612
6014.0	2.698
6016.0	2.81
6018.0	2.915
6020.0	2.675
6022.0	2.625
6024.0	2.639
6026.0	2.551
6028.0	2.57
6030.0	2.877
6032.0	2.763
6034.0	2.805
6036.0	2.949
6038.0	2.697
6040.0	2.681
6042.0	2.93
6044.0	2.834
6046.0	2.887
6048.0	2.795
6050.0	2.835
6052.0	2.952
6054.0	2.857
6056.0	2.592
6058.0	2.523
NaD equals 4.4 Angstrom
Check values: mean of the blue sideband 2.62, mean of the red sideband 2.69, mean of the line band 2.29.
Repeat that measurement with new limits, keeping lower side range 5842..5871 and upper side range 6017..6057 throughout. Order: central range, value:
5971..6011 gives 0.67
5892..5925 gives 2.67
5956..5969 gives 0.26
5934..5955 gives 0.01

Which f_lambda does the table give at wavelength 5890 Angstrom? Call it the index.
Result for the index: 1.925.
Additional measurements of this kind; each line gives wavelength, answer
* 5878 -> 2.698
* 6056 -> 2.592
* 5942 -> 2.557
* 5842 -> 2.748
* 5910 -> 2.532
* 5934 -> 2.679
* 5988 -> 2.6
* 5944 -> 2.791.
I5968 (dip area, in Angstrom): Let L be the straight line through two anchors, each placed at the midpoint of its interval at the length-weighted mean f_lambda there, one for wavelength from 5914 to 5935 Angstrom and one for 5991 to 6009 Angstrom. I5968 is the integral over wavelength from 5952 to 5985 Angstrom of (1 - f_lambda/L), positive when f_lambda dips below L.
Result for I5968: -0.7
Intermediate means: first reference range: 2.68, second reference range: 2.63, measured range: 2.71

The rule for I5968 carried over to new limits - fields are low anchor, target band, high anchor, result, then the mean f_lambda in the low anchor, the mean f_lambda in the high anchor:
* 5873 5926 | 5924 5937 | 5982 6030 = -1.0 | 2.43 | 2.66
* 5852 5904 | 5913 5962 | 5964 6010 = -1.8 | 2.43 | 2.69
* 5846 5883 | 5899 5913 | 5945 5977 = 1.1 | 2.61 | 2.71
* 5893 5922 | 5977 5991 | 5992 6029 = -0.5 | 2.42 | 2.65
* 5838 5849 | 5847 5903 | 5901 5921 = 3.3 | 2.66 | 2.53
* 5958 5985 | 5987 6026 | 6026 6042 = 1.1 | 2.71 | 2.76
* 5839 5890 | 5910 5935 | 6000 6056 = -0.2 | 2.57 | 2.74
